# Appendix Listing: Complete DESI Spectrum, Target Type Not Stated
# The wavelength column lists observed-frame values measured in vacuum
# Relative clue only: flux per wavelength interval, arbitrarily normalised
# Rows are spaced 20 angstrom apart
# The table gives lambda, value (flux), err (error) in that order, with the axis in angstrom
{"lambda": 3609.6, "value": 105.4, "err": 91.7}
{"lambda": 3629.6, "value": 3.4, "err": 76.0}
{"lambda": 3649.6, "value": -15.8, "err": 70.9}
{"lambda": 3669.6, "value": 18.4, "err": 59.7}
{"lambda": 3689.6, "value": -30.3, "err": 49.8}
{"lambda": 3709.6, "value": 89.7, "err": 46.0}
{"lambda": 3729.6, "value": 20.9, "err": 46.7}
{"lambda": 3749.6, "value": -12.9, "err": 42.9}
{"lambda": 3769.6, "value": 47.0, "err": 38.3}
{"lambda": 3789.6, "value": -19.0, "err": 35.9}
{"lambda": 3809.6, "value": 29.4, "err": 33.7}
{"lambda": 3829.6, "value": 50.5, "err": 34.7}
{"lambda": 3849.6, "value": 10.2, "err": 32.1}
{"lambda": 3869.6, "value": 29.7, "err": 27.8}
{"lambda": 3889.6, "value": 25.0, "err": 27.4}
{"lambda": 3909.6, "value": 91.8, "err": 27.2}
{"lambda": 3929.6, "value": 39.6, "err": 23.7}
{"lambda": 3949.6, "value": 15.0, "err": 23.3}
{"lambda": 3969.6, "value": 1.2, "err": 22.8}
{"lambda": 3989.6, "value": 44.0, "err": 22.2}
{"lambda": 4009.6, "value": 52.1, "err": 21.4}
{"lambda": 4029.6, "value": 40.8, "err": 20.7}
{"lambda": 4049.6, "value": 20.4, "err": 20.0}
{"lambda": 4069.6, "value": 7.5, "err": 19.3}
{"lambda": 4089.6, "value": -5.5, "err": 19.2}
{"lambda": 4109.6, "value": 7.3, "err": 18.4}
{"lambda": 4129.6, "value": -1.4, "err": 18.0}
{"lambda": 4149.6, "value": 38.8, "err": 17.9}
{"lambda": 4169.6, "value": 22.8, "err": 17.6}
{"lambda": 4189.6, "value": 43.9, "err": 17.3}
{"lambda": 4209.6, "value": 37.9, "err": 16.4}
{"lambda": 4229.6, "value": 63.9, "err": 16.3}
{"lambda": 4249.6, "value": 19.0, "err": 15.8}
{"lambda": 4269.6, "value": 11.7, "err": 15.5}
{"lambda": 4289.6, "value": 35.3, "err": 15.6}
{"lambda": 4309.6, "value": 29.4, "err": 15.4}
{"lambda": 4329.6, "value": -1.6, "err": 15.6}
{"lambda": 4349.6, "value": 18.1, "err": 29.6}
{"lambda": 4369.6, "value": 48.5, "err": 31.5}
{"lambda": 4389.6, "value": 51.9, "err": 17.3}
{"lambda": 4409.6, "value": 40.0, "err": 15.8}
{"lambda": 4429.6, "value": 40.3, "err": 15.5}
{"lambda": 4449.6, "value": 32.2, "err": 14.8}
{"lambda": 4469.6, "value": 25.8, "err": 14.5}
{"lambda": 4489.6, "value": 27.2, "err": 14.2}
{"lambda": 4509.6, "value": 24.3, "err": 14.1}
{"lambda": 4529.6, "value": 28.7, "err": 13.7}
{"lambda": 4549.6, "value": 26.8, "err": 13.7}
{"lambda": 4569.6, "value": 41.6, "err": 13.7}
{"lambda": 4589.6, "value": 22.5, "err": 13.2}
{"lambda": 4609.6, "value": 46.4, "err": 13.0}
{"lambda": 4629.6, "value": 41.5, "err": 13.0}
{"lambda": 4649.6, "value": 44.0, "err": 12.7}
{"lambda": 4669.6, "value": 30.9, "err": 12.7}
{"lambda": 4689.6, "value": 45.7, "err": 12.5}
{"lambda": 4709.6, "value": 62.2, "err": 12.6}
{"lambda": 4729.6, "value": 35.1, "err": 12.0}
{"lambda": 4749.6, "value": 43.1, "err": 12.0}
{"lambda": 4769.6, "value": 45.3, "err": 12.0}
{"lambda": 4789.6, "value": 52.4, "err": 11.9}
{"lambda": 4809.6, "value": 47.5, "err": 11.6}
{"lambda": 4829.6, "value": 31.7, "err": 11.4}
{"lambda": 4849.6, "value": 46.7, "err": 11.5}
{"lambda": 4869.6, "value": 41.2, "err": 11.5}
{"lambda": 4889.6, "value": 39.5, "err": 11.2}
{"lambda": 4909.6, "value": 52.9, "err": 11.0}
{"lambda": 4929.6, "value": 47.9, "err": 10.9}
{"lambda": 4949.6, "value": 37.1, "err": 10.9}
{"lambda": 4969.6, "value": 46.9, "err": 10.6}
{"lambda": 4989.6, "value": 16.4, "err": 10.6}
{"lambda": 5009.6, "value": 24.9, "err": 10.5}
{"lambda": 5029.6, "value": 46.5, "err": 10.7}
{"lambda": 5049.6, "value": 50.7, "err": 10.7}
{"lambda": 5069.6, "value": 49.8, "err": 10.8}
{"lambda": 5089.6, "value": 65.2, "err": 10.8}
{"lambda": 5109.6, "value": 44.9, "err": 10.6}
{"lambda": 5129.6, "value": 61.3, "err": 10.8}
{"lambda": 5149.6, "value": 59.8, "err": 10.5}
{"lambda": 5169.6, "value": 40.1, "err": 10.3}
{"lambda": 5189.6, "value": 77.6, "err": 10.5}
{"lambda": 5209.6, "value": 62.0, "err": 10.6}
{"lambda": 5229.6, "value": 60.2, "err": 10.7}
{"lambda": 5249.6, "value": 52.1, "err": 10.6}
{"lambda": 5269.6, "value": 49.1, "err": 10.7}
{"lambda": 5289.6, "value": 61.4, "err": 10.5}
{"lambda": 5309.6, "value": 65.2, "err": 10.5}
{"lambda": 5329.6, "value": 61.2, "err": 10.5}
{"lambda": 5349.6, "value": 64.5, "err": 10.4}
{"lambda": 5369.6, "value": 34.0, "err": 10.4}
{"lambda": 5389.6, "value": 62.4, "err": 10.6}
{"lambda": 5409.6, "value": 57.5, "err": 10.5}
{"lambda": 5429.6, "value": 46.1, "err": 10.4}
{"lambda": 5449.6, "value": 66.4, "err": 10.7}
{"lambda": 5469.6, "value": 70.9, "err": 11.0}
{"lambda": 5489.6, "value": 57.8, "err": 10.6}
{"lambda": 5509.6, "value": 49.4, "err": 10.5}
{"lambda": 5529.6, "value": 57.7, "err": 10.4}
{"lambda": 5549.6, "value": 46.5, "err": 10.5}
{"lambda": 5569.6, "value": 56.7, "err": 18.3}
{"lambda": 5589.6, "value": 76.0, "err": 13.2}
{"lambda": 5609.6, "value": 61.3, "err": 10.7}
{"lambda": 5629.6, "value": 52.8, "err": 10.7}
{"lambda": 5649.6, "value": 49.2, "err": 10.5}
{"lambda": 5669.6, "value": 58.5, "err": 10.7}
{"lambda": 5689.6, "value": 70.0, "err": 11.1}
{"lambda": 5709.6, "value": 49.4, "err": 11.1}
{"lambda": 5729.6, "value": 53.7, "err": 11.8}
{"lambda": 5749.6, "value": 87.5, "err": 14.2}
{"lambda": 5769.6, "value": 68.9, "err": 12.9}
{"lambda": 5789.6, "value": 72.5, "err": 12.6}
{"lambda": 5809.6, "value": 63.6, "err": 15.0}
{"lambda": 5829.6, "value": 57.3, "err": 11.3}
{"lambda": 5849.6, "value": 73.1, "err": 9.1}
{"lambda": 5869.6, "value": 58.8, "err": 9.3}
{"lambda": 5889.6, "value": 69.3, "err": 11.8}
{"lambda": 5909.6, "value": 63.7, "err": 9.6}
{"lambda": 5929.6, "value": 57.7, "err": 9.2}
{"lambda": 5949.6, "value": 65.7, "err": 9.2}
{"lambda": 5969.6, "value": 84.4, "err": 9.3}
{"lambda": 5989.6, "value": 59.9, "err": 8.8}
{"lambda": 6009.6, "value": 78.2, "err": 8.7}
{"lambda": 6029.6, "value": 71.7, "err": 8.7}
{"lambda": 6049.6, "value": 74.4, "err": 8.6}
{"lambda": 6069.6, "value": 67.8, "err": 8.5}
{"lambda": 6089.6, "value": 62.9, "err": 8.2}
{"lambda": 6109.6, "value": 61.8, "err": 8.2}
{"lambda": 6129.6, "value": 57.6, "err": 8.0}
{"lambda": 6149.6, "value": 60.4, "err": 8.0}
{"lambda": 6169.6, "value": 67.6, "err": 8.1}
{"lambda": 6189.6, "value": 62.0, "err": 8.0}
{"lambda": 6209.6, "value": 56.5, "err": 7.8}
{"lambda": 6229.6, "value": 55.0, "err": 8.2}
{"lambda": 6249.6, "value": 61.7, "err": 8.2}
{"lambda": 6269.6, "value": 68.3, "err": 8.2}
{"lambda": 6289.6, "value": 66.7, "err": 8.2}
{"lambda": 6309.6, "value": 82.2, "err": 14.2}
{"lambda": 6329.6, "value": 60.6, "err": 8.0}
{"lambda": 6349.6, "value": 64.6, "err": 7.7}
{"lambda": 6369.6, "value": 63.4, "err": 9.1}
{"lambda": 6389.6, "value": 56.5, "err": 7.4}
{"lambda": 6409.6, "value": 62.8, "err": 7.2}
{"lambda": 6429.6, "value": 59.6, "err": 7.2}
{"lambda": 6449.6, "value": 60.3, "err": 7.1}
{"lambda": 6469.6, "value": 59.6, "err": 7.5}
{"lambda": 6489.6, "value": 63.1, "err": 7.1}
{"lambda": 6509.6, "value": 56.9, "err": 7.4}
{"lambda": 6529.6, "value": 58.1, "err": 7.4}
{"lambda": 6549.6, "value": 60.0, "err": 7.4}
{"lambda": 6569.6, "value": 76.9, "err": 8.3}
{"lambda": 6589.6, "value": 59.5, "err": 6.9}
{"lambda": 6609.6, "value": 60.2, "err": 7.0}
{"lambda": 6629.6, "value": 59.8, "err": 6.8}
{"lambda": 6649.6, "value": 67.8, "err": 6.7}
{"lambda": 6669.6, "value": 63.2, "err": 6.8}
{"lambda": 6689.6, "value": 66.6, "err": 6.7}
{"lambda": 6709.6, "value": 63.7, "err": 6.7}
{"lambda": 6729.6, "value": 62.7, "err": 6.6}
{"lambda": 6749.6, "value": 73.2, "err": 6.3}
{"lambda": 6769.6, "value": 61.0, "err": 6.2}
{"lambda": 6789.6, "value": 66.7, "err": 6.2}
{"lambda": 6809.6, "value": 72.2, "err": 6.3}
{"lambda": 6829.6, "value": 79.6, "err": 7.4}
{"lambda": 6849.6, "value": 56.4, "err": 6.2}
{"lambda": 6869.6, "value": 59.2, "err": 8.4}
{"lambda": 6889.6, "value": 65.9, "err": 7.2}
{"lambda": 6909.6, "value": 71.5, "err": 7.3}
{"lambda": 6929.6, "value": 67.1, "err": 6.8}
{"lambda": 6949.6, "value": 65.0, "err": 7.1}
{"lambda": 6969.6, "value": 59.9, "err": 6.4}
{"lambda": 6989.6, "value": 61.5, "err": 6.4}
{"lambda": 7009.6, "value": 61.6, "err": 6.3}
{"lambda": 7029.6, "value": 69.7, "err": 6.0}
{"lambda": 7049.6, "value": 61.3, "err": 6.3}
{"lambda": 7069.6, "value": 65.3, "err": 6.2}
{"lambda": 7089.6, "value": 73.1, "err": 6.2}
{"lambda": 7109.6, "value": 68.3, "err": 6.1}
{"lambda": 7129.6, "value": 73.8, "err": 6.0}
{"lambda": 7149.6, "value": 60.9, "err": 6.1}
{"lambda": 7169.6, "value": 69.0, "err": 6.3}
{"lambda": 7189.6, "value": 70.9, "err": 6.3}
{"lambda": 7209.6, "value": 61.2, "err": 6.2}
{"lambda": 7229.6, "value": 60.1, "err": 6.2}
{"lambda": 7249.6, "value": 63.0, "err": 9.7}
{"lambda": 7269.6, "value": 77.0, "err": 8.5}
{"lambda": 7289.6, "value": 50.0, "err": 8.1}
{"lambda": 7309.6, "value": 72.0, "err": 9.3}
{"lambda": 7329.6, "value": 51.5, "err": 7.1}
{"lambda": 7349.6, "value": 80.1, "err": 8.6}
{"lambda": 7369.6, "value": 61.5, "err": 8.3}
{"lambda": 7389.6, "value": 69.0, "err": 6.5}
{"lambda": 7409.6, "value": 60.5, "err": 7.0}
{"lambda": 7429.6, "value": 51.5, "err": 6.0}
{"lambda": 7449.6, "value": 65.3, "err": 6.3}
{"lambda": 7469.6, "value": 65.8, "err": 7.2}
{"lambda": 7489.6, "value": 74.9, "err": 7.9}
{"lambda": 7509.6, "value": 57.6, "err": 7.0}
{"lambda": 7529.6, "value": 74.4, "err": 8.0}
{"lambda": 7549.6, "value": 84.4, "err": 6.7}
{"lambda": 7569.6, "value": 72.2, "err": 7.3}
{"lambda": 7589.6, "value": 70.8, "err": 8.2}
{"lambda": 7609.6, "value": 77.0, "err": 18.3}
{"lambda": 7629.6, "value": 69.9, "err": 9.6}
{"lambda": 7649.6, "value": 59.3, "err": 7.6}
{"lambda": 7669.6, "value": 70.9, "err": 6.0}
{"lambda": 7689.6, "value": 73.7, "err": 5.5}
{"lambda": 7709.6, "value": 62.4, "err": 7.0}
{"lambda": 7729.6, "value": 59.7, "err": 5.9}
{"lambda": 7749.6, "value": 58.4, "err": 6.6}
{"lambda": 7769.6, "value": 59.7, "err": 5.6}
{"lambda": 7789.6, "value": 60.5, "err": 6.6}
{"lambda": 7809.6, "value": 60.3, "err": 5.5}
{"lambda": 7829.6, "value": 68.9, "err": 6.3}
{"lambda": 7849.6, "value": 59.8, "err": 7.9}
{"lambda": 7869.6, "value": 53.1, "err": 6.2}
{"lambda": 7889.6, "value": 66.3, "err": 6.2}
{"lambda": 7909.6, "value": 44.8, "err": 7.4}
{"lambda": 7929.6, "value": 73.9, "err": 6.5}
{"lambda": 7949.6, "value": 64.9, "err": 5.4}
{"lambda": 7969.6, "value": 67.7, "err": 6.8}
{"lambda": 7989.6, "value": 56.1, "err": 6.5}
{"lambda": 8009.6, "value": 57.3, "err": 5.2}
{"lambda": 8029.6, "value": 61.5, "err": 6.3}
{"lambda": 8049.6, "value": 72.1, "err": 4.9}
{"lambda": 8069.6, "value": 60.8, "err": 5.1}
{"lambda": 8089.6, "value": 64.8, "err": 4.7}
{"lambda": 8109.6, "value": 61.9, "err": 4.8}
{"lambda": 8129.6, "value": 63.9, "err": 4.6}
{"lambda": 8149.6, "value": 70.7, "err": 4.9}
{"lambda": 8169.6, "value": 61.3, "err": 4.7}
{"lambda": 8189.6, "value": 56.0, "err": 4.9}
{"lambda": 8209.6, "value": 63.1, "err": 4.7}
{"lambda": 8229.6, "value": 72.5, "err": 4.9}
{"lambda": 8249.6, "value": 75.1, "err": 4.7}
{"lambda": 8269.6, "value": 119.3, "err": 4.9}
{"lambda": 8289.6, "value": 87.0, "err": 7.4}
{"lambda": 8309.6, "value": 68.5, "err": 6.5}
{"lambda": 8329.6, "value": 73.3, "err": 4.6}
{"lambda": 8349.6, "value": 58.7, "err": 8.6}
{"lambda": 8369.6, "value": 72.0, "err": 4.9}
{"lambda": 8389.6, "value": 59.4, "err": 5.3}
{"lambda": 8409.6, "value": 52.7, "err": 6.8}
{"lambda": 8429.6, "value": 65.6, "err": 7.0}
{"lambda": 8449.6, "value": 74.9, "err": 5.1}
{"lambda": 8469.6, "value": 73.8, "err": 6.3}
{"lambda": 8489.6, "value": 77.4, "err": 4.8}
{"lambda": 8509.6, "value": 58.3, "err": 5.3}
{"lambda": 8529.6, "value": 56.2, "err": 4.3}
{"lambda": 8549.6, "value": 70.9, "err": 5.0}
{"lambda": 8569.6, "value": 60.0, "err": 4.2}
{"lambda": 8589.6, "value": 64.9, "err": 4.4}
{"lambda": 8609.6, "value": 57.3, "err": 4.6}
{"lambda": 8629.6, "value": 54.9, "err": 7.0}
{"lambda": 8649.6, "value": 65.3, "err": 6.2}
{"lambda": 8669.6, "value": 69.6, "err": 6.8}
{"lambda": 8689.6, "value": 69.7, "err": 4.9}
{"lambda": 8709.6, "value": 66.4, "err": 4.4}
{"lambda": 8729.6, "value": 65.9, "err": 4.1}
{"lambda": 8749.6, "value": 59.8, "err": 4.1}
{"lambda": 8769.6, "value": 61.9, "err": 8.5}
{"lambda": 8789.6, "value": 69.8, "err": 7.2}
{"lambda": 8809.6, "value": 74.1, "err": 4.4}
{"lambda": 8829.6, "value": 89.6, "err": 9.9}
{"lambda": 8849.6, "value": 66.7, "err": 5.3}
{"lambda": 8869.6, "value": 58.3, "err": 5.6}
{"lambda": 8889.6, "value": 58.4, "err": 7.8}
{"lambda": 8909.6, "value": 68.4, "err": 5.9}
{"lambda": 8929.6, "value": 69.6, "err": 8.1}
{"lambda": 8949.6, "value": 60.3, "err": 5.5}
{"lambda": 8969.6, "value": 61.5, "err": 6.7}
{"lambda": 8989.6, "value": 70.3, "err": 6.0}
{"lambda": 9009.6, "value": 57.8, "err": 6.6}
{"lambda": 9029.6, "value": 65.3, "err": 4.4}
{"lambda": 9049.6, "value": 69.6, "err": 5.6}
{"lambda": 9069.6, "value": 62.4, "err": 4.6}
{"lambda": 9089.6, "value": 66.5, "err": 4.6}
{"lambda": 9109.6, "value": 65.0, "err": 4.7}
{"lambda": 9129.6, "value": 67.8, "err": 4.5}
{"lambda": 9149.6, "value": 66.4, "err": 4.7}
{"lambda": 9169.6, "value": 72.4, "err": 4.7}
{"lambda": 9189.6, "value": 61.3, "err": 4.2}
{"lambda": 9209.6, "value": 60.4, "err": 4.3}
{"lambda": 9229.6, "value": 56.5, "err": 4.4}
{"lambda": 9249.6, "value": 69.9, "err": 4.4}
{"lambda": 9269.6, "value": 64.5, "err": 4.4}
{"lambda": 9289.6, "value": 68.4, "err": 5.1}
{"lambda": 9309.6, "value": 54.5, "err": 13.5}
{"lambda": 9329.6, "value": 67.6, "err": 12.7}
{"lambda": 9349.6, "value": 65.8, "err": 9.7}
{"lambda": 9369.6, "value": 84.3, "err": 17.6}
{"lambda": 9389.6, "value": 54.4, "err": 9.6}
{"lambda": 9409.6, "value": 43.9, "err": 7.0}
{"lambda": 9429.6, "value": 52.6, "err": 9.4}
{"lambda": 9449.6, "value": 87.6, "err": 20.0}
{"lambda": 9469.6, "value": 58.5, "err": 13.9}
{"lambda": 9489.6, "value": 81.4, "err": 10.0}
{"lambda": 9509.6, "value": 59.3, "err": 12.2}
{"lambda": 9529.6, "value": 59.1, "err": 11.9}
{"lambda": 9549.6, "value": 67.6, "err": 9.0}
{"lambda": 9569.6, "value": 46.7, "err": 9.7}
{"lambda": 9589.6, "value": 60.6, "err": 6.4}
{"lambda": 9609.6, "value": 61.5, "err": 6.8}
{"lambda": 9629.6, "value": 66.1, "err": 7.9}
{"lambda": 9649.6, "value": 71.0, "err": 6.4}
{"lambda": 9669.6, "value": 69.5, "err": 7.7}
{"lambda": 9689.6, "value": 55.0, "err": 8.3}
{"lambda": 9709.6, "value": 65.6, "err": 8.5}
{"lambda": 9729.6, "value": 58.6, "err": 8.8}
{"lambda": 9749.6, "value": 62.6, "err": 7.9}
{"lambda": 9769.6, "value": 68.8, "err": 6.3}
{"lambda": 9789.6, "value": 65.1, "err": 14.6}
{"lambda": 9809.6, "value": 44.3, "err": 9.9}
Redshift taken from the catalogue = 0.26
